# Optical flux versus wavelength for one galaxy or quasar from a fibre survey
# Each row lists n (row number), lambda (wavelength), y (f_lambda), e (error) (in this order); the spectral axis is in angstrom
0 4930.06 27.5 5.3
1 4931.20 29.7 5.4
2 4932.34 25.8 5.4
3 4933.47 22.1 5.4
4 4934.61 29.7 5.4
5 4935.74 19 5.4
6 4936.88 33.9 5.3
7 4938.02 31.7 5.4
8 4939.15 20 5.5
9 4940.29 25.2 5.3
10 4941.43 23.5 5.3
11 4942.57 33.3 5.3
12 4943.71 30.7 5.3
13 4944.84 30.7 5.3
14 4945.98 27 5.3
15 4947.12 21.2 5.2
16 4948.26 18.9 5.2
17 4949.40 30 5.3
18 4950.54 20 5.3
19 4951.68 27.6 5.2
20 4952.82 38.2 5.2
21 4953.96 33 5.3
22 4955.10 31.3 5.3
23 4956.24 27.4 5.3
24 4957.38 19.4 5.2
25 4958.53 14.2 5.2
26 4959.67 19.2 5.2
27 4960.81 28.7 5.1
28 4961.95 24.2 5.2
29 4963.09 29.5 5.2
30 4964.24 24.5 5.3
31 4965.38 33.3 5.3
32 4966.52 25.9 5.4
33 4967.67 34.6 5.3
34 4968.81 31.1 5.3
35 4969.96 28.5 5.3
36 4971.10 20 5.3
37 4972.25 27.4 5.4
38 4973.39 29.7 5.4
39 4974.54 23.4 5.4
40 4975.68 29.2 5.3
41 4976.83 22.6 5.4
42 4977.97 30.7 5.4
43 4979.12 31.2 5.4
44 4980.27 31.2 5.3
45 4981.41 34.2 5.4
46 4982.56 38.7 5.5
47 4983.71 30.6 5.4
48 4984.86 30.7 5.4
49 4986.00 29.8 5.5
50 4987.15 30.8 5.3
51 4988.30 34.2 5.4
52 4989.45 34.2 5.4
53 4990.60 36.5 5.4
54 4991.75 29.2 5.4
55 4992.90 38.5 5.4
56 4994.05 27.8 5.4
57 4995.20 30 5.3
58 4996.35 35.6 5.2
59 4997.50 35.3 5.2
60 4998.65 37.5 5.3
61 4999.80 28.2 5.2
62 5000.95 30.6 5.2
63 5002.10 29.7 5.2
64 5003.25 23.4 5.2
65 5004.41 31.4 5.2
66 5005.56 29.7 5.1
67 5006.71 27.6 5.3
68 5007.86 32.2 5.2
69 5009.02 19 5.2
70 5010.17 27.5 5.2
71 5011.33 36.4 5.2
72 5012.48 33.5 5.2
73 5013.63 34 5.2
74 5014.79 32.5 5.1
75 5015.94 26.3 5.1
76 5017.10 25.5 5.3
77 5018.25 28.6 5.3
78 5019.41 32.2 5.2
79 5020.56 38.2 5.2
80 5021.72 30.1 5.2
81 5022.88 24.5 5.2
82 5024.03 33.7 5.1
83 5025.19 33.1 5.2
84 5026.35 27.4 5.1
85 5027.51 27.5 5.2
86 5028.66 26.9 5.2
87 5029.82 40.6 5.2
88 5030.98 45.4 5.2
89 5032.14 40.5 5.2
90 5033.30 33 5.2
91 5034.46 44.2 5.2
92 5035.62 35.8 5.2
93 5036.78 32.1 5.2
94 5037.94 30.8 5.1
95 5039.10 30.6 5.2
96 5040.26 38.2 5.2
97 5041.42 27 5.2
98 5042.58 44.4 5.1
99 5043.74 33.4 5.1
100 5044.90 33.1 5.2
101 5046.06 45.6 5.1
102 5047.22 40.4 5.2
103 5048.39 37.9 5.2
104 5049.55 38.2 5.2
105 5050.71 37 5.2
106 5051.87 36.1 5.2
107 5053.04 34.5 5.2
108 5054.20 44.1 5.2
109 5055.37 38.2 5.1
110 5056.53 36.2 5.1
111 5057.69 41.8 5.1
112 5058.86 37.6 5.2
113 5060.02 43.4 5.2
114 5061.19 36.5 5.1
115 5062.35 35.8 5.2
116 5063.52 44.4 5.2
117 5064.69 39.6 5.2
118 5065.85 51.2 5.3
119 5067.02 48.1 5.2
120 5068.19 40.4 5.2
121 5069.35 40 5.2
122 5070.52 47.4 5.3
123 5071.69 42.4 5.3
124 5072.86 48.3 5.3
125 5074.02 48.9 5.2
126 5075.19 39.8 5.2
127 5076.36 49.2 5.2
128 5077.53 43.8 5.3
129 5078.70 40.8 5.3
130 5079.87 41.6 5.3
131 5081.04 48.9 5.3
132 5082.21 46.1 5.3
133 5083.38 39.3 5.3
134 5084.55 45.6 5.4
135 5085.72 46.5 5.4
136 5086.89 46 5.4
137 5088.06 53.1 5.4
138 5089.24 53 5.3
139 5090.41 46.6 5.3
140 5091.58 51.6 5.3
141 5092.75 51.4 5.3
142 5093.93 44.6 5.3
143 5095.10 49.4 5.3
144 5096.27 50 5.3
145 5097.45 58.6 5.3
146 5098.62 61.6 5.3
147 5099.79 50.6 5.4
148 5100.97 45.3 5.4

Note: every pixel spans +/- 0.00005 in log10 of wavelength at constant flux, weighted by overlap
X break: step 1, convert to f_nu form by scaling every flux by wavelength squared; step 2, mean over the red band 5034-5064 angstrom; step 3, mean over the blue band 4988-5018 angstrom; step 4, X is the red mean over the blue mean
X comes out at 1.24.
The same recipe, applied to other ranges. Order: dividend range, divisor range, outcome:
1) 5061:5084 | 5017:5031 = 1.42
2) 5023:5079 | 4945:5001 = 1.37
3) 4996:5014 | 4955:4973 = 1.19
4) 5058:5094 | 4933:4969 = 1.76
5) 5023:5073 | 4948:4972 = 1.47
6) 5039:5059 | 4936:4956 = 1.41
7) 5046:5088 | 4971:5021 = 1.42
